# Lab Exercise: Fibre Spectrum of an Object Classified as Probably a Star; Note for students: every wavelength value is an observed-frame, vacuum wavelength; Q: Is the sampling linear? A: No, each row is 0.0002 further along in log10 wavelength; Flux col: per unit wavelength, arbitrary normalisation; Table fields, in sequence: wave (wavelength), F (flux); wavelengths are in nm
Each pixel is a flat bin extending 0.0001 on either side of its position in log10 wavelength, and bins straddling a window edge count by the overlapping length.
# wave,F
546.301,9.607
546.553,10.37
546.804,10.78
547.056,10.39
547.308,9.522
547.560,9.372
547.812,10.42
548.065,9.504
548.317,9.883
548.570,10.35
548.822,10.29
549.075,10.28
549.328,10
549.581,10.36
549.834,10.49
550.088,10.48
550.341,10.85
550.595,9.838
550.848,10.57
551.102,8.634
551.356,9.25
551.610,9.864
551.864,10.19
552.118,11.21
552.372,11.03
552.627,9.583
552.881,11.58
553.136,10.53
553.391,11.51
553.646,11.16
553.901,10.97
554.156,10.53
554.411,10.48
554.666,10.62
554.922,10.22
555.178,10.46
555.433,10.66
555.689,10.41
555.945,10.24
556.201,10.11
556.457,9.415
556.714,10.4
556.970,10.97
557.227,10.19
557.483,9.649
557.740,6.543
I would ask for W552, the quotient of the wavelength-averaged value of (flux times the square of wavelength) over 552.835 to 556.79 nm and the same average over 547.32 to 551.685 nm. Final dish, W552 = 1.1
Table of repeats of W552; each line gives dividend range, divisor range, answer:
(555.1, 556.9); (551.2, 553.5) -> 0.99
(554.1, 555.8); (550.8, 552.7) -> 1.06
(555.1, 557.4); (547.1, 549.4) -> 1.06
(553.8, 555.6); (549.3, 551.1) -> 1.04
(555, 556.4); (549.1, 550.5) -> 1.01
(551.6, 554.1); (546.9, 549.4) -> 1.10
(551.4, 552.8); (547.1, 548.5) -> 1.07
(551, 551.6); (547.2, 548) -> 0.95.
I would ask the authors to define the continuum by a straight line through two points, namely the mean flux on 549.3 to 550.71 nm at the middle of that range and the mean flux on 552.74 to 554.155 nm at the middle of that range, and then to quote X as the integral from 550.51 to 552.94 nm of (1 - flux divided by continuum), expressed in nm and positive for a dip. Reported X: 0.13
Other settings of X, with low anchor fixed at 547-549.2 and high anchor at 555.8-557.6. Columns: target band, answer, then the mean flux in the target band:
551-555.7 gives -0.18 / 10.5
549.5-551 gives -0.06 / 10.4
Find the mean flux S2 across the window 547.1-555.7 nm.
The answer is 10.3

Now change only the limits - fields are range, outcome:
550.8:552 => 9.65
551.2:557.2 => 10.5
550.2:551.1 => 10.2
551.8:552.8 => 10.6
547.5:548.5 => 9.85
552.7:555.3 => 10.8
